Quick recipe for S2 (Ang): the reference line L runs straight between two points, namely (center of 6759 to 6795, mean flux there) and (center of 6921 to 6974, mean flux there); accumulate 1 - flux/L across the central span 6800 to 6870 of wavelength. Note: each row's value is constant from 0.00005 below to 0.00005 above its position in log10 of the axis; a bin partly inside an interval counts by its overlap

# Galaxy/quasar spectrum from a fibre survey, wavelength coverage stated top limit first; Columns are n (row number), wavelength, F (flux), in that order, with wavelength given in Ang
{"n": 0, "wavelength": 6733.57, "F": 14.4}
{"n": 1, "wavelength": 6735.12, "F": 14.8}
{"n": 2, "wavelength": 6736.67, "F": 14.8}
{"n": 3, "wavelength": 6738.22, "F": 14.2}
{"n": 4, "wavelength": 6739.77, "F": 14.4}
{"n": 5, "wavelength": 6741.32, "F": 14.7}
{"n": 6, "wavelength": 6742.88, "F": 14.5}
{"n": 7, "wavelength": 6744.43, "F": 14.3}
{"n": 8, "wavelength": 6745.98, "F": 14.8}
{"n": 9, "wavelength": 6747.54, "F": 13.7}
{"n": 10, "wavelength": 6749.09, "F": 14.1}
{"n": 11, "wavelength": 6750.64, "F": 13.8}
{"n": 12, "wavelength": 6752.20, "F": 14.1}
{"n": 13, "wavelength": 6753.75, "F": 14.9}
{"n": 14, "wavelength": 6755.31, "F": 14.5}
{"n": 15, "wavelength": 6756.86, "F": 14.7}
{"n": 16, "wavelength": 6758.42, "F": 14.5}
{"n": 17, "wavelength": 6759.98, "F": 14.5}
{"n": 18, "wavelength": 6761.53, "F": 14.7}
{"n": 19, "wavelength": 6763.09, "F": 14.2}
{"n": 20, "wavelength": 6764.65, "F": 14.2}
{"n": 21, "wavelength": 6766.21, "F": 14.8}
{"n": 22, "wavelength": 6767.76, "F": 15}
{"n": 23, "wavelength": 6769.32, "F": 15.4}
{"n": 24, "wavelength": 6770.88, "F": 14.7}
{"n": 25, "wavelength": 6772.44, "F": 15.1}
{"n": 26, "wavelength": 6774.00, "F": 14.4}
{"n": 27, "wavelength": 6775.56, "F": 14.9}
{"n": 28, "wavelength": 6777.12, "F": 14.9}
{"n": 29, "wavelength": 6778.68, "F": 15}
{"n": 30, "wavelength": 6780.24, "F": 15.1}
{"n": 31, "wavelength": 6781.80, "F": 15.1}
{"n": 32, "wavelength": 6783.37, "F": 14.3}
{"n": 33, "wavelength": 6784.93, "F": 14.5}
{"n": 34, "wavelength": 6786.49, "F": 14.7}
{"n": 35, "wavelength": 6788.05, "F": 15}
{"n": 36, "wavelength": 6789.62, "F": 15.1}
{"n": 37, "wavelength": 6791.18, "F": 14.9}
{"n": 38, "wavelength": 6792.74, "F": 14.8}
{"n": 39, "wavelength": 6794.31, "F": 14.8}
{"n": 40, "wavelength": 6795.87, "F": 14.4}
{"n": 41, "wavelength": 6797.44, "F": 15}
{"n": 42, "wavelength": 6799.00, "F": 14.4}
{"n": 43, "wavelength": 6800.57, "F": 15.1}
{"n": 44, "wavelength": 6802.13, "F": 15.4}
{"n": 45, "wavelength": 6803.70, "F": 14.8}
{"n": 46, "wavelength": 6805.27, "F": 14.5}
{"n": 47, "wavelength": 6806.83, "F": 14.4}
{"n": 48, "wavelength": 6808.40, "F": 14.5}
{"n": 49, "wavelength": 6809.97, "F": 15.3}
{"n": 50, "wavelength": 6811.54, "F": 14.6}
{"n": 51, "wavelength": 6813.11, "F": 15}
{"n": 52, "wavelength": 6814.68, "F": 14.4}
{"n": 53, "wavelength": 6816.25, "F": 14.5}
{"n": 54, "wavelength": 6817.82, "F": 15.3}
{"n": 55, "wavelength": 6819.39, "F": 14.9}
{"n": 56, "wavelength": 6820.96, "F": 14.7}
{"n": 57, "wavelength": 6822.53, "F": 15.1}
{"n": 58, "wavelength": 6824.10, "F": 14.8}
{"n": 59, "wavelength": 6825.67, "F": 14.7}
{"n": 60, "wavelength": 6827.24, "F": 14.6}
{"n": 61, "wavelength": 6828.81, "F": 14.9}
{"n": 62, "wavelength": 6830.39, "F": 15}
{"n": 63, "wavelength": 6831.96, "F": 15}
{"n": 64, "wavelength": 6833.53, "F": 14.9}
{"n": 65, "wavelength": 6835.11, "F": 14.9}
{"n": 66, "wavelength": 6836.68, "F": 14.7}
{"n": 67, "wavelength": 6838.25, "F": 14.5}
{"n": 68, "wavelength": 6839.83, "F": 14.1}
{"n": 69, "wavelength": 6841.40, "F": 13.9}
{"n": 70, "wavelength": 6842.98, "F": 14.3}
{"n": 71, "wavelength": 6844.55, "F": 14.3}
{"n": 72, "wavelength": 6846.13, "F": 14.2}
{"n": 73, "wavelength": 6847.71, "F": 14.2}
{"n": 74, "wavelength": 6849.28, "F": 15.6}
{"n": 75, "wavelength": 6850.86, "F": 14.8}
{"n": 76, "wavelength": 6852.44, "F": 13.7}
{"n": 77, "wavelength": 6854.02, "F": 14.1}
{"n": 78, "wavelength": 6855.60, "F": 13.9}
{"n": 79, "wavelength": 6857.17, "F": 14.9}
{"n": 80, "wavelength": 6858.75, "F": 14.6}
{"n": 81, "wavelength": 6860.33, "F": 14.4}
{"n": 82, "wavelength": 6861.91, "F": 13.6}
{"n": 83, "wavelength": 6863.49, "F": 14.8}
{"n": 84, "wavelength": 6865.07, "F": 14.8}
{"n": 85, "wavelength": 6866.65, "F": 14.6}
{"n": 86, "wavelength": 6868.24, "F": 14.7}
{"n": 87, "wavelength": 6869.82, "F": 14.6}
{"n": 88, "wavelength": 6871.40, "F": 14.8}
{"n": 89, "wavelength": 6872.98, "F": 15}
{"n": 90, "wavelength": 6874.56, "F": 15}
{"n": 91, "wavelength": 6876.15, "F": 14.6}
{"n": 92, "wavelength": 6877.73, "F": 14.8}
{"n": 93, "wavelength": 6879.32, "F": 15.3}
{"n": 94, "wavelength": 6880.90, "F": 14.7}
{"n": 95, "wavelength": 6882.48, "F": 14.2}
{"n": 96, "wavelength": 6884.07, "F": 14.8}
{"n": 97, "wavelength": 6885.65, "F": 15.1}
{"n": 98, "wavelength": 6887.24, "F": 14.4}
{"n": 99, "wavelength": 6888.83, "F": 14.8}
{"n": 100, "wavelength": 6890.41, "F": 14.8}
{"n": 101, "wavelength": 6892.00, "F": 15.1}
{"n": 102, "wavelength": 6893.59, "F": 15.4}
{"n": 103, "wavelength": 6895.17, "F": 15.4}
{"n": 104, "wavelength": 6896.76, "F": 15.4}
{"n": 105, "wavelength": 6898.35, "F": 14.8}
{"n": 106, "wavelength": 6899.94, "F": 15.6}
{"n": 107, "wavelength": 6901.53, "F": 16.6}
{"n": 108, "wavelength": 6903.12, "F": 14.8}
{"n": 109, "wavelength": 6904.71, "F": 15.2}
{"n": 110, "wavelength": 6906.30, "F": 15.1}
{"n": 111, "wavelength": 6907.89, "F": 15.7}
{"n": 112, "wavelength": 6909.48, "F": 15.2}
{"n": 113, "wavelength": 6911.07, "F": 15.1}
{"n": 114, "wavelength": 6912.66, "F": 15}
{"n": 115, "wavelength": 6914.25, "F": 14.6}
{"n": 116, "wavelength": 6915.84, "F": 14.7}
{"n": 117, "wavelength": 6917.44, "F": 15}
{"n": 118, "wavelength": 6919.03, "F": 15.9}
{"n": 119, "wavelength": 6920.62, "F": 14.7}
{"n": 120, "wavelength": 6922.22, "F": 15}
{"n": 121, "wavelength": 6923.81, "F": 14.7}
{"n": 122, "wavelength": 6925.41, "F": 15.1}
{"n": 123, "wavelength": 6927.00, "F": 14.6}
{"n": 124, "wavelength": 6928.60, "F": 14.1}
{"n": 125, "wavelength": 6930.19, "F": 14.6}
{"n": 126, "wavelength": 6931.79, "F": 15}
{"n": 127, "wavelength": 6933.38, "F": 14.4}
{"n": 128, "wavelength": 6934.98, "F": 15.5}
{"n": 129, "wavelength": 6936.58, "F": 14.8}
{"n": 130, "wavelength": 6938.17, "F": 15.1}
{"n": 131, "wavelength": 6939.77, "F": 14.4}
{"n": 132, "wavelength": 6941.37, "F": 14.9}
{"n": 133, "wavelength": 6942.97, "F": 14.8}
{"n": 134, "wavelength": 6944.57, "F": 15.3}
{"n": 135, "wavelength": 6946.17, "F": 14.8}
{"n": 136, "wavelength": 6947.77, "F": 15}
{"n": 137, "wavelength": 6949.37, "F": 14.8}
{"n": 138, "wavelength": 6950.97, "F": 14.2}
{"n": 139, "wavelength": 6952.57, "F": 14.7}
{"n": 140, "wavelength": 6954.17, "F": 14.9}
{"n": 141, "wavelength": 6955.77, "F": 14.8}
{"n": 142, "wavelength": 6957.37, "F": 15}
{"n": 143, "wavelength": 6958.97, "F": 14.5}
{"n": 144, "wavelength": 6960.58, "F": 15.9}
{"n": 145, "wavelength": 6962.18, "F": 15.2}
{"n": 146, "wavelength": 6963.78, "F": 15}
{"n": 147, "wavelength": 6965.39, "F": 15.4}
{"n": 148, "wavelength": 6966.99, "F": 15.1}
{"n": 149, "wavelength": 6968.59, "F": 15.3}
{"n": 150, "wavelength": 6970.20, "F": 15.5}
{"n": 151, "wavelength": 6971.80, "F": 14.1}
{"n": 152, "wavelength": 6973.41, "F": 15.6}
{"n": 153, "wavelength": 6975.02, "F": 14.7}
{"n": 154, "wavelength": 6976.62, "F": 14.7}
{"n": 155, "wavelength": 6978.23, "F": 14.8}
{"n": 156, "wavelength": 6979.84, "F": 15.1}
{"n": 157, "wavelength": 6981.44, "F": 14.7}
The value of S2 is 0.9 Ang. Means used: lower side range 14.8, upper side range 14.9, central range 14.6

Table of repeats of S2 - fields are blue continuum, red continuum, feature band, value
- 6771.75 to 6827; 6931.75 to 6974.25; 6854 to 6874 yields 0.4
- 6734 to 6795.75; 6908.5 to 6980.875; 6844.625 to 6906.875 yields 0.1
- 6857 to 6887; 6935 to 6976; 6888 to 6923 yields -0.9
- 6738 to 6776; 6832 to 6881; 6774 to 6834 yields -1.1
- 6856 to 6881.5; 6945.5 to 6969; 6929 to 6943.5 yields 0.1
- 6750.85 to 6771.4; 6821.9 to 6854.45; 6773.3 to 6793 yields -0.3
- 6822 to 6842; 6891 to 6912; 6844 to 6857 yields 0.4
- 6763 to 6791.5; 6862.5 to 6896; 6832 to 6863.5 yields 0.9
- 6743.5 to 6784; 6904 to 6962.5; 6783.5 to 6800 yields -0.1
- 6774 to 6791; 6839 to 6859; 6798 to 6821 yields -0.2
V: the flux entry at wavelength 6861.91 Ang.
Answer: 13.6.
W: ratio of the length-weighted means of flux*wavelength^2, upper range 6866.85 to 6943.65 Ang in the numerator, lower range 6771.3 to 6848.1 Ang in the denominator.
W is 1.0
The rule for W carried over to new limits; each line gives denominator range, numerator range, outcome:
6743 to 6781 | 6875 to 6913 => 1.07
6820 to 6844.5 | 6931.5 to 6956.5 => 1.04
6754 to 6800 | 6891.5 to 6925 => 1.07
